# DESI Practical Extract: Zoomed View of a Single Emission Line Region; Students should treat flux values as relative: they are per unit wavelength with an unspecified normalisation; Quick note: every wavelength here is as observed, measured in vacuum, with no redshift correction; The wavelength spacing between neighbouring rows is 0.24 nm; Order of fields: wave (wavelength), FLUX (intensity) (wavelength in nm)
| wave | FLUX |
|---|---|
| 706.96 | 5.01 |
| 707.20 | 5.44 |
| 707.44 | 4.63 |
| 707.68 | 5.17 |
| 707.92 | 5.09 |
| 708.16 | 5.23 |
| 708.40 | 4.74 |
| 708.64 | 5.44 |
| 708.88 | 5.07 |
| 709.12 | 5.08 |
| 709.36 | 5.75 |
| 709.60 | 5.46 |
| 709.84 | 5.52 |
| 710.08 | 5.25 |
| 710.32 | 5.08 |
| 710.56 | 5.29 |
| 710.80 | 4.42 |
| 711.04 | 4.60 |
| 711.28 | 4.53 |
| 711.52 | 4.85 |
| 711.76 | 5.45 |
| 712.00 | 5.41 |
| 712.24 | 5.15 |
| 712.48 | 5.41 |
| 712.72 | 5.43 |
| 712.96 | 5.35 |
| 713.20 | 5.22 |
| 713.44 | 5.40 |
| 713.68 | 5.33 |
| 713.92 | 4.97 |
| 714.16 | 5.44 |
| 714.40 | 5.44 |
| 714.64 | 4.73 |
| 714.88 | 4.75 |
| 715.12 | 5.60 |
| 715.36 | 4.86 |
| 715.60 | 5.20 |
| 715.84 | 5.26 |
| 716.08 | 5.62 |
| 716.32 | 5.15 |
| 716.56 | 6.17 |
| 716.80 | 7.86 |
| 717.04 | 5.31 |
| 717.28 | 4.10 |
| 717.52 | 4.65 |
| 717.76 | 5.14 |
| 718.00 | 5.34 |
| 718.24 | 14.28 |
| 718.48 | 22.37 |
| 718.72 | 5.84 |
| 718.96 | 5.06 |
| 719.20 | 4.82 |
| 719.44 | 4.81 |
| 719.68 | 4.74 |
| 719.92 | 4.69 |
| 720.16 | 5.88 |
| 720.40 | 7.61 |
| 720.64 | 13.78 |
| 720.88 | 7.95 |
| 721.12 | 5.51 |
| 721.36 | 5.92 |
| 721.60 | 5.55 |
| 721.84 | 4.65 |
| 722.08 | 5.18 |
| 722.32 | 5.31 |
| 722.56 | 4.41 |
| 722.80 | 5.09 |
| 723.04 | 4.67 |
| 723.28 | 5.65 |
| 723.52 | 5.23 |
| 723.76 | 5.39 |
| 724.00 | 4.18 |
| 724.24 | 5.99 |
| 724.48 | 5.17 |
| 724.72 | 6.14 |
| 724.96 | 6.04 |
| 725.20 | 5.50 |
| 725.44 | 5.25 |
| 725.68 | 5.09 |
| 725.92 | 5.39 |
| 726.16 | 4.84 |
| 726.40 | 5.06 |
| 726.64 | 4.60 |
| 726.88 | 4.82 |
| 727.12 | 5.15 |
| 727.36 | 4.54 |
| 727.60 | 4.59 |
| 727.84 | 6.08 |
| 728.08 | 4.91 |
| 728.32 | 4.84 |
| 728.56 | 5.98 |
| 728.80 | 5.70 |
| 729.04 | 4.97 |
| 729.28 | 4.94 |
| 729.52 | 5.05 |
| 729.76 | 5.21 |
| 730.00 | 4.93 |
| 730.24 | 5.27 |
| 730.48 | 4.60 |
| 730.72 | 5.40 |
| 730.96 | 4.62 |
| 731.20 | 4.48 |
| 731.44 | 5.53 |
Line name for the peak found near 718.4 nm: H-alpha 6563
